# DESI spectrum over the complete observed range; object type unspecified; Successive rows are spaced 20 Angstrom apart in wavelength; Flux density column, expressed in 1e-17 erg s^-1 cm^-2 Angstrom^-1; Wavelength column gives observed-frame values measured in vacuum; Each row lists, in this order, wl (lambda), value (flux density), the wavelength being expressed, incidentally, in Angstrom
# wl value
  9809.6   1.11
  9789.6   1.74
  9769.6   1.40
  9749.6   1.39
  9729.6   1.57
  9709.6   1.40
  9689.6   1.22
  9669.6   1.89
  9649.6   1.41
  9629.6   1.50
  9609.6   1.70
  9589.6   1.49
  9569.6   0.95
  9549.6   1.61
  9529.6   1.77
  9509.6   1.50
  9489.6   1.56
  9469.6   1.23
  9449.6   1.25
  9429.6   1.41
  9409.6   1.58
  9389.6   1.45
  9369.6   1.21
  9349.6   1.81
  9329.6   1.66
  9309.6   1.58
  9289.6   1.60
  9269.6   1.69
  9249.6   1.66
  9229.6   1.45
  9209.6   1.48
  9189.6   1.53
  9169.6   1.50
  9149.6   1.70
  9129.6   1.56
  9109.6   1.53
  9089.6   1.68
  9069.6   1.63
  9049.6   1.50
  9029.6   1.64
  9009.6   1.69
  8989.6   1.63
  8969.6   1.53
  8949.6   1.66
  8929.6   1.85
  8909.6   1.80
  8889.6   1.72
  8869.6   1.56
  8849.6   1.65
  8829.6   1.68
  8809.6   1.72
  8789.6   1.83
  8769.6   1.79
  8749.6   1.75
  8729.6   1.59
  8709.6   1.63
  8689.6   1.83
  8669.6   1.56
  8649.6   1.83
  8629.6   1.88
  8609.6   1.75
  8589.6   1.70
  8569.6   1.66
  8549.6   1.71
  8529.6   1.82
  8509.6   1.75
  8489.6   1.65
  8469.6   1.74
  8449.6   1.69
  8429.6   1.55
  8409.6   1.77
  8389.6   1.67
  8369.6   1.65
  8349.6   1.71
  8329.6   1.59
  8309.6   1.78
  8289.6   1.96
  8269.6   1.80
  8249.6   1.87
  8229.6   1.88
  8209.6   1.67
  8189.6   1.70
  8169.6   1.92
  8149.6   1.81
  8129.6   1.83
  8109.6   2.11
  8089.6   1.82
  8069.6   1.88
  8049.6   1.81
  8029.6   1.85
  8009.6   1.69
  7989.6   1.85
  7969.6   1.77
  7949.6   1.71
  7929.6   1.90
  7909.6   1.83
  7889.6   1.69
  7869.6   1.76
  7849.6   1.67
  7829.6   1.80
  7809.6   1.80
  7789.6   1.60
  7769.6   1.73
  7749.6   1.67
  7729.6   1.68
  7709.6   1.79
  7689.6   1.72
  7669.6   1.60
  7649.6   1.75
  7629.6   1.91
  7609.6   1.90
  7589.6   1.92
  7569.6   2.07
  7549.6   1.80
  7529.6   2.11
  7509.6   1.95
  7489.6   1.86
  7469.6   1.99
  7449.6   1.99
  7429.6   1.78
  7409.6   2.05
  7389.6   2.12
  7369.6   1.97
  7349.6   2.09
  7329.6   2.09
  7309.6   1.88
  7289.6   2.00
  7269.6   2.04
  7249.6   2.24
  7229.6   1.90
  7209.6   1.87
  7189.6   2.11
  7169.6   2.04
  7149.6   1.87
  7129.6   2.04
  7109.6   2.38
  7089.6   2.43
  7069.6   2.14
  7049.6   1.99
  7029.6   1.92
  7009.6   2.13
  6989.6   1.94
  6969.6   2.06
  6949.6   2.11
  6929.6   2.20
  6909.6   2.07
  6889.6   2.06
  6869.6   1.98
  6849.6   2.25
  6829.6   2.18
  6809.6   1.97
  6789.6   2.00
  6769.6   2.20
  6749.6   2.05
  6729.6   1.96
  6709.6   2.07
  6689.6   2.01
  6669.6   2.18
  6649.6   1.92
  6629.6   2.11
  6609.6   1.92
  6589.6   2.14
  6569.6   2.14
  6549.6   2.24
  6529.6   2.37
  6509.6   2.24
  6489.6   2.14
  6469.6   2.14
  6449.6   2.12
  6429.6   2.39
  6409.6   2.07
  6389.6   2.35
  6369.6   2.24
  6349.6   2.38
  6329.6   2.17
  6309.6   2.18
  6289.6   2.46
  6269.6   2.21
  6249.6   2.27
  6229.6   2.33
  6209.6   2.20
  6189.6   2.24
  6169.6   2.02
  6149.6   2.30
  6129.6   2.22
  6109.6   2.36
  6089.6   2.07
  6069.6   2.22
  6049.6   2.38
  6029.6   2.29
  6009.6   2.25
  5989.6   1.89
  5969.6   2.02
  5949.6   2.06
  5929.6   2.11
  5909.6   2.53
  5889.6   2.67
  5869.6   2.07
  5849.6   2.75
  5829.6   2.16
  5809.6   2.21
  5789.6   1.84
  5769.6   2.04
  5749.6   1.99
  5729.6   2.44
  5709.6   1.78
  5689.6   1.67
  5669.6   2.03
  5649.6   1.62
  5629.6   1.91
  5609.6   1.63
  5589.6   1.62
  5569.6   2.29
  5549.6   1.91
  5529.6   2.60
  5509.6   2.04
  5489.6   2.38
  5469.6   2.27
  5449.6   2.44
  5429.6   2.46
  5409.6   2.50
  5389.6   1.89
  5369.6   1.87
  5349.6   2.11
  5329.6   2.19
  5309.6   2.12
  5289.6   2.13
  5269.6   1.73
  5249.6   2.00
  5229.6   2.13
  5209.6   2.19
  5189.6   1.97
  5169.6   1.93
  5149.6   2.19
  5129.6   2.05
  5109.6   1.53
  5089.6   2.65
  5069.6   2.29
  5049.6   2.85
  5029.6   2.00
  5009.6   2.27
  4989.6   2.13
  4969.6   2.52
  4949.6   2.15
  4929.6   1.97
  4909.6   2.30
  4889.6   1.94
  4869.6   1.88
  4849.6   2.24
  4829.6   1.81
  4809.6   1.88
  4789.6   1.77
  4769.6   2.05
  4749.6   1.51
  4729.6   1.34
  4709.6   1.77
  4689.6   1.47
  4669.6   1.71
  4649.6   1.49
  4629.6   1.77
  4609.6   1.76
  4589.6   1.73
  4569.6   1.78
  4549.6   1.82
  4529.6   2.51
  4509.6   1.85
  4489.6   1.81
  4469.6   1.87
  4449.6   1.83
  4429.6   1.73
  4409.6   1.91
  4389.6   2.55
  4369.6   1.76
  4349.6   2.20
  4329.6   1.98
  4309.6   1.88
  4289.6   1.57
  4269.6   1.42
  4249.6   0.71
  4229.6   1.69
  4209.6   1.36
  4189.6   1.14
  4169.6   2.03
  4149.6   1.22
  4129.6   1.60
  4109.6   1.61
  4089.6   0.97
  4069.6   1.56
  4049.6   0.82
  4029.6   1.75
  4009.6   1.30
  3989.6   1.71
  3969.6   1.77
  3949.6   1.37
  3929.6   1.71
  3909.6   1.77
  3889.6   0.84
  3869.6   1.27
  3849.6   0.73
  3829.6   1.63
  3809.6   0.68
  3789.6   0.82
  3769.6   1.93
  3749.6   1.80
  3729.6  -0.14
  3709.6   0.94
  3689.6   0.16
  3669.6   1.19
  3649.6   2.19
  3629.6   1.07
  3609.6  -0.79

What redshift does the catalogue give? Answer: 0.079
